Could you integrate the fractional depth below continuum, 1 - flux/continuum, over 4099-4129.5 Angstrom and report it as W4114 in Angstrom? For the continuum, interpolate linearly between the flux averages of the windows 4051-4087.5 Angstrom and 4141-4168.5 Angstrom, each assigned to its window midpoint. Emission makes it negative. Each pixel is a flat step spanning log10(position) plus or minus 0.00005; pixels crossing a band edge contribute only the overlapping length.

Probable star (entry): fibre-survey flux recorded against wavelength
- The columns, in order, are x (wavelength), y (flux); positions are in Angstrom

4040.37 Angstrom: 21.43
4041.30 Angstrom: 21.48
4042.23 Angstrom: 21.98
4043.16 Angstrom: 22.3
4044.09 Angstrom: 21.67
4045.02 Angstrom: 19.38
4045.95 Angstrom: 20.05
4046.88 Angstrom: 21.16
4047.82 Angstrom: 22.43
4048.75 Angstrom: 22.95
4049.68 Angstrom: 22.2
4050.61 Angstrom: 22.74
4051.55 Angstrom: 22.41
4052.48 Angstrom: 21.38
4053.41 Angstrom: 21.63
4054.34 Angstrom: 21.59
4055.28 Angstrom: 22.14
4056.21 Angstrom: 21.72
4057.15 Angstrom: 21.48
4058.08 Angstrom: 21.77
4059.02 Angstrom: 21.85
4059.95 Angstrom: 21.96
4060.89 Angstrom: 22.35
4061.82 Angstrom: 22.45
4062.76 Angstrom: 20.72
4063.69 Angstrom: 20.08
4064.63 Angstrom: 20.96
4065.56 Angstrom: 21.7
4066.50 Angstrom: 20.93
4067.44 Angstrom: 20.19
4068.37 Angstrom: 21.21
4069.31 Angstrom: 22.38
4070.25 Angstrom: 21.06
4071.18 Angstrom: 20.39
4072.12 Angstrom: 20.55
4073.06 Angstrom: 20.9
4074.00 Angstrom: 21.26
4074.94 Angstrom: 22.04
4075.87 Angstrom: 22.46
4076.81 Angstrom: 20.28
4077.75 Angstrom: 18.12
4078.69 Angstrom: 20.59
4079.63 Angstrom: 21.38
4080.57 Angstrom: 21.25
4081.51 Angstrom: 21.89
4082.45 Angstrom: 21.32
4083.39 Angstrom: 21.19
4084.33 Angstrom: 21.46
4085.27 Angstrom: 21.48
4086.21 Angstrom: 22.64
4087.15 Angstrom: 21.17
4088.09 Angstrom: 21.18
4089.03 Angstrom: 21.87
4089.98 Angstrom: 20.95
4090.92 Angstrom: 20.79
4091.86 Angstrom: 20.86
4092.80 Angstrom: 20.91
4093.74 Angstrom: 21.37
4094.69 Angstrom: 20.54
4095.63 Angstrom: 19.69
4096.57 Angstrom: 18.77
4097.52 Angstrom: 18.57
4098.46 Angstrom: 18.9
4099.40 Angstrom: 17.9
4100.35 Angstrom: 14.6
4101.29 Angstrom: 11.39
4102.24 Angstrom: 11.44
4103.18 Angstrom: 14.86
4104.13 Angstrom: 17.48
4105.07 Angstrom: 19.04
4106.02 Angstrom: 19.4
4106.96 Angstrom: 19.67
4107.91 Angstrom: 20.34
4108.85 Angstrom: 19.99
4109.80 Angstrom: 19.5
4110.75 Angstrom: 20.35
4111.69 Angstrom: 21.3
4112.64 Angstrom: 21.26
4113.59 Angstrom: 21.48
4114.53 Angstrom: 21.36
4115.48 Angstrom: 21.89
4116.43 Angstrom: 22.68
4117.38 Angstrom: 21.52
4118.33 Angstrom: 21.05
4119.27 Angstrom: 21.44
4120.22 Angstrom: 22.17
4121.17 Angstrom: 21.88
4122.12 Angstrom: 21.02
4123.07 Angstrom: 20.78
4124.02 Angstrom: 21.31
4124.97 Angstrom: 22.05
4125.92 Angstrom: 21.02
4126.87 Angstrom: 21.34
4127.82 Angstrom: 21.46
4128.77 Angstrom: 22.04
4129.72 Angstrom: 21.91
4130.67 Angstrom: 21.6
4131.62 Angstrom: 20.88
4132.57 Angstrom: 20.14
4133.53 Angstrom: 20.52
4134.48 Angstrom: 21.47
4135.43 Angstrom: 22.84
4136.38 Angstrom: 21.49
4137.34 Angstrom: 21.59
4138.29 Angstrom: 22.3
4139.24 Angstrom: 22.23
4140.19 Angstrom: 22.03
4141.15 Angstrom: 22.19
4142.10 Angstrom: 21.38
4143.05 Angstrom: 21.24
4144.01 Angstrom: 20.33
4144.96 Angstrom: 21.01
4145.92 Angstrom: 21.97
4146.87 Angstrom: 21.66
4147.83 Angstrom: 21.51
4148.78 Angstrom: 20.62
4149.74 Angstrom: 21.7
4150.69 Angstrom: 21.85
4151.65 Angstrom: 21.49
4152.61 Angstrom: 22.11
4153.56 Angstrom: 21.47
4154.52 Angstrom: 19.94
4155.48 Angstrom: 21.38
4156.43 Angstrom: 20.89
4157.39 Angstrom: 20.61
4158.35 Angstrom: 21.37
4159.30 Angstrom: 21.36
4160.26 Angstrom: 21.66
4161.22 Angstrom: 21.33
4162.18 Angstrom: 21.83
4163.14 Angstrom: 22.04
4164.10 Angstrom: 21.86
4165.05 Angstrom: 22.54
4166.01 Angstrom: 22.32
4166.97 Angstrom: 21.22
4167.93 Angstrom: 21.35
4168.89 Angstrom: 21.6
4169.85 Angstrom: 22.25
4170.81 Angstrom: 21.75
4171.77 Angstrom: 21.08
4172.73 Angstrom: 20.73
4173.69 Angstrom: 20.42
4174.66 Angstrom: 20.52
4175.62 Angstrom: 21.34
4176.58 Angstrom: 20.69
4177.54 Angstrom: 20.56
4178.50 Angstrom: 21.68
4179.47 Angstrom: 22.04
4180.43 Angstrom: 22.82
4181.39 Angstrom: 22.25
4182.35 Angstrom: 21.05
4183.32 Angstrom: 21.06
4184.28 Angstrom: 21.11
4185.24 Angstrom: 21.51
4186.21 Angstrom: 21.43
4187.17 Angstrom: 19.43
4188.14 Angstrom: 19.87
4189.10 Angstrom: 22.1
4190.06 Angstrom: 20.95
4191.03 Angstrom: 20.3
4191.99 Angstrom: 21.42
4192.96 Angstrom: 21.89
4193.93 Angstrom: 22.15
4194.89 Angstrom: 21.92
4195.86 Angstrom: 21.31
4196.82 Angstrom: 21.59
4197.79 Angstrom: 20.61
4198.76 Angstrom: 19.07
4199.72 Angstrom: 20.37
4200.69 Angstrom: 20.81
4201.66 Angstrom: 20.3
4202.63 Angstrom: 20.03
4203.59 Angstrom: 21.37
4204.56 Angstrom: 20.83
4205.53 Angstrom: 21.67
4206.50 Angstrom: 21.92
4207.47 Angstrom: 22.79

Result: 2.2 Angstrom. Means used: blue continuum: 21.3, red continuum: 21.5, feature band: 19.9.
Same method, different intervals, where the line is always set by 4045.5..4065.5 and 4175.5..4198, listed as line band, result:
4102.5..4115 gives 1.2 Angstrom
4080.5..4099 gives 0.7 Angstrom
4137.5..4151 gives -0.1 Angstrom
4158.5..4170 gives -0.2 Angstrom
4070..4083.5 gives 0.4 Angstrom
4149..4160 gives 0.1 Angstrom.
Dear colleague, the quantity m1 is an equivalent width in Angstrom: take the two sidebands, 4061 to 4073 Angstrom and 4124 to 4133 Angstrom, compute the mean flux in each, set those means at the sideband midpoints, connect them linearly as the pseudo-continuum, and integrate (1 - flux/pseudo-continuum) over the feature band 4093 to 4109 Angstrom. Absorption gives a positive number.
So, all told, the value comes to 2.5 Angstrom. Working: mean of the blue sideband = 21.1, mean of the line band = 17.9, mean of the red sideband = 21.4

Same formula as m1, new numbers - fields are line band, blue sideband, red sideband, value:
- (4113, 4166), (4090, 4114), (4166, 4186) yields -3.7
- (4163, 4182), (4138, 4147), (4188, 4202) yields -0.2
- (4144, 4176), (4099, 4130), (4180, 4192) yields -1.1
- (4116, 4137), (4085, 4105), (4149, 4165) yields -1.3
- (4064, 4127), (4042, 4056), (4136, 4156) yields 3.7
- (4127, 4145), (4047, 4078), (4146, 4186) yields -0.1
